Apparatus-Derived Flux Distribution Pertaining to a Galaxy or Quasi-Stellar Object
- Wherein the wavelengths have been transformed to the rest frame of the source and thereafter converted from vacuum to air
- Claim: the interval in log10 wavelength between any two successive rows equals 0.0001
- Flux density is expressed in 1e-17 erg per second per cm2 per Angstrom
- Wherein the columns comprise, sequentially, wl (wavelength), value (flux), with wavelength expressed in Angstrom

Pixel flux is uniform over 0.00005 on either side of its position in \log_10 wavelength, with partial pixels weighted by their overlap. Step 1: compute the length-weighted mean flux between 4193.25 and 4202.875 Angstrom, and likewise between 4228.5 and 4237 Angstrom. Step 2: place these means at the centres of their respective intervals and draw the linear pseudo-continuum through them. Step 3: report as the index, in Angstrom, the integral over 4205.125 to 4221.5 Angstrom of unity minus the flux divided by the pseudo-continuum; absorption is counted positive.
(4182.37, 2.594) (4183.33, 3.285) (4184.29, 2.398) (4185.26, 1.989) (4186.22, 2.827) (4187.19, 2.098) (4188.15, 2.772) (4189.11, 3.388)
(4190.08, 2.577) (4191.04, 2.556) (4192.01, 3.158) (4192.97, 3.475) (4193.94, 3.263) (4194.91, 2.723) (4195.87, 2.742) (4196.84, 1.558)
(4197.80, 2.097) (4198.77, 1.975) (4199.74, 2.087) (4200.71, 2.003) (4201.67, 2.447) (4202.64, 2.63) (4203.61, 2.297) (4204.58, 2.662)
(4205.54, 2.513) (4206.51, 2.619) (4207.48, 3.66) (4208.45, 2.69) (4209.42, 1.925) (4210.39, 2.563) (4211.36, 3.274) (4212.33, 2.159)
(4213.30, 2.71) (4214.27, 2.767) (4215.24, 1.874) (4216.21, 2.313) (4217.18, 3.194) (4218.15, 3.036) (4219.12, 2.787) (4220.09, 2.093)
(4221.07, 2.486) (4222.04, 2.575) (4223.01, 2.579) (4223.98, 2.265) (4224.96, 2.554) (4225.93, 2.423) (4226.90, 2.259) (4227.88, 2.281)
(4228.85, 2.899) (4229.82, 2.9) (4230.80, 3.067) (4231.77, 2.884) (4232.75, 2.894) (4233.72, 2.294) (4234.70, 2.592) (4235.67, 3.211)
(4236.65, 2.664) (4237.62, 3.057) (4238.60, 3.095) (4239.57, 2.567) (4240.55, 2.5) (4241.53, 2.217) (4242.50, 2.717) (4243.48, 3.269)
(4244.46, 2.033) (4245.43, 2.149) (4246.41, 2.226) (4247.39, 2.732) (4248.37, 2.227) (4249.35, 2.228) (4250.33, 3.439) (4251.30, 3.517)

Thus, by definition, -0.4 Angstrom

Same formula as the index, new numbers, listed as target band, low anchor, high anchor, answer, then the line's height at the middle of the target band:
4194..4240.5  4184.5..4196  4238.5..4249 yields 1.0 Angstrom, 2.64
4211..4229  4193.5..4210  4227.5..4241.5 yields 0.6 Angstrom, 2.63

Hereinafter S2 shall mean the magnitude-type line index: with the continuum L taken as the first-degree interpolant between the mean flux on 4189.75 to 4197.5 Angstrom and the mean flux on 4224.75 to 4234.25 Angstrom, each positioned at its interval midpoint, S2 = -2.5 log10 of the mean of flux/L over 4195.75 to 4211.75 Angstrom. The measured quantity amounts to 0.12 mag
